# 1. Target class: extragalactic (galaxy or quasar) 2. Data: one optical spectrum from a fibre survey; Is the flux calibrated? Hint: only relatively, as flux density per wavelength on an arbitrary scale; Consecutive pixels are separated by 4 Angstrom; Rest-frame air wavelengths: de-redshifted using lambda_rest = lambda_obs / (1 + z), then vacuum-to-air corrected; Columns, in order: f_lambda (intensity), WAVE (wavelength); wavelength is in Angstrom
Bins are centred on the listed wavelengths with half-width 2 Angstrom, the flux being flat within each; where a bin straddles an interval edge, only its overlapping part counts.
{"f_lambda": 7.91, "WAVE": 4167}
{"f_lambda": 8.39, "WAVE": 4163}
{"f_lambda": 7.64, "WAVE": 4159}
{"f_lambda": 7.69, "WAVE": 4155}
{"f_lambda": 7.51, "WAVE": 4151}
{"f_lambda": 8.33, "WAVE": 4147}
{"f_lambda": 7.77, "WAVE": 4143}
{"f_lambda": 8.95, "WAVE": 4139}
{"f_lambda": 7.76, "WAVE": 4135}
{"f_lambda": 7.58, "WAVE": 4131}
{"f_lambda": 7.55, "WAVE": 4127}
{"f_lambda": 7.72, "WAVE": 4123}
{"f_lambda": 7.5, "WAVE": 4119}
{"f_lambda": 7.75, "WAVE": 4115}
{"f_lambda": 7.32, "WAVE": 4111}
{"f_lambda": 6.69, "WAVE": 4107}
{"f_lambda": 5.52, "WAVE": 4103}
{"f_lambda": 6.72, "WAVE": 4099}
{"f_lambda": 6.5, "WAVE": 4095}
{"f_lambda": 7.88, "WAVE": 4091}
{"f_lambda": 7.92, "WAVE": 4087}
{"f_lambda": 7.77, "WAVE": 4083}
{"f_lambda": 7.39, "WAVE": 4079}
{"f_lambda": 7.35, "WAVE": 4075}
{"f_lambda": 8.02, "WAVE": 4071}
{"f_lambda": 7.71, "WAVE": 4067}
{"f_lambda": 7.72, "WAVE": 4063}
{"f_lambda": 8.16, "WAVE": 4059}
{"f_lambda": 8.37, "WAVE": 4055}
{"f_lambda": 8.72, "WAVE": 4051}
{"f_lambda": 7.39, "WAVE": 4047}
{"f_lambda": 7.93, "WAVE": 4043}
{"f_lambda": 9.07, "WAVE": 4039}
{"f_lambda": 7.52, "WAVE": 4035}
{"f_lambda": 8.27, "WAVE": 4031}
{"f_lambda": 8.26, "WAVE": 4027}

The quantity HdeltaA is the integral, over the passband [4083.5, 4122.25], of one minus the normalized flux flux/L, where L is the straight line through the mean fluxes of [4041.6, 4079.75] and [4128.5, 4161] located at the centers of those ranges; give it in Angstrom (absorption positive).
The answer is 3.7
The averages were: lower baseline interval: 7.89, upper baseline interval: 7.9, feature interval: 7.14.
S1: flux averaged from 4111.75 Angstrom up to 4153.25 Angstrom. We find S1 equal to 7.83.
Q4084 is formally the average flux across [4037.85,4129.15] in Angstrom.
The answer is 7.58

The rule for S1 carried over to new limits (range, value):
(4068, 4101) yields 7.45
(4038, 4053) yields 8.22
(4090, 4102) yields 6.84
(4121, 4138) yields 7.73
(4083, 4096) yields 7.56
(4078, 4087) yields 7.68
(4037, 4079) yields 8.01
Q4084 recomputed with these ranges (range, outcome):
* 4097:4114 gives 6.63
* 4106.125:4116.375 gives 7.28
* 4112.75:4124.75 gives 7.65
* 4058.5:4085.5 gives 7.71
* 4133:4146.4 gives 8.18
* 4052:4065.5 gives 8.12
